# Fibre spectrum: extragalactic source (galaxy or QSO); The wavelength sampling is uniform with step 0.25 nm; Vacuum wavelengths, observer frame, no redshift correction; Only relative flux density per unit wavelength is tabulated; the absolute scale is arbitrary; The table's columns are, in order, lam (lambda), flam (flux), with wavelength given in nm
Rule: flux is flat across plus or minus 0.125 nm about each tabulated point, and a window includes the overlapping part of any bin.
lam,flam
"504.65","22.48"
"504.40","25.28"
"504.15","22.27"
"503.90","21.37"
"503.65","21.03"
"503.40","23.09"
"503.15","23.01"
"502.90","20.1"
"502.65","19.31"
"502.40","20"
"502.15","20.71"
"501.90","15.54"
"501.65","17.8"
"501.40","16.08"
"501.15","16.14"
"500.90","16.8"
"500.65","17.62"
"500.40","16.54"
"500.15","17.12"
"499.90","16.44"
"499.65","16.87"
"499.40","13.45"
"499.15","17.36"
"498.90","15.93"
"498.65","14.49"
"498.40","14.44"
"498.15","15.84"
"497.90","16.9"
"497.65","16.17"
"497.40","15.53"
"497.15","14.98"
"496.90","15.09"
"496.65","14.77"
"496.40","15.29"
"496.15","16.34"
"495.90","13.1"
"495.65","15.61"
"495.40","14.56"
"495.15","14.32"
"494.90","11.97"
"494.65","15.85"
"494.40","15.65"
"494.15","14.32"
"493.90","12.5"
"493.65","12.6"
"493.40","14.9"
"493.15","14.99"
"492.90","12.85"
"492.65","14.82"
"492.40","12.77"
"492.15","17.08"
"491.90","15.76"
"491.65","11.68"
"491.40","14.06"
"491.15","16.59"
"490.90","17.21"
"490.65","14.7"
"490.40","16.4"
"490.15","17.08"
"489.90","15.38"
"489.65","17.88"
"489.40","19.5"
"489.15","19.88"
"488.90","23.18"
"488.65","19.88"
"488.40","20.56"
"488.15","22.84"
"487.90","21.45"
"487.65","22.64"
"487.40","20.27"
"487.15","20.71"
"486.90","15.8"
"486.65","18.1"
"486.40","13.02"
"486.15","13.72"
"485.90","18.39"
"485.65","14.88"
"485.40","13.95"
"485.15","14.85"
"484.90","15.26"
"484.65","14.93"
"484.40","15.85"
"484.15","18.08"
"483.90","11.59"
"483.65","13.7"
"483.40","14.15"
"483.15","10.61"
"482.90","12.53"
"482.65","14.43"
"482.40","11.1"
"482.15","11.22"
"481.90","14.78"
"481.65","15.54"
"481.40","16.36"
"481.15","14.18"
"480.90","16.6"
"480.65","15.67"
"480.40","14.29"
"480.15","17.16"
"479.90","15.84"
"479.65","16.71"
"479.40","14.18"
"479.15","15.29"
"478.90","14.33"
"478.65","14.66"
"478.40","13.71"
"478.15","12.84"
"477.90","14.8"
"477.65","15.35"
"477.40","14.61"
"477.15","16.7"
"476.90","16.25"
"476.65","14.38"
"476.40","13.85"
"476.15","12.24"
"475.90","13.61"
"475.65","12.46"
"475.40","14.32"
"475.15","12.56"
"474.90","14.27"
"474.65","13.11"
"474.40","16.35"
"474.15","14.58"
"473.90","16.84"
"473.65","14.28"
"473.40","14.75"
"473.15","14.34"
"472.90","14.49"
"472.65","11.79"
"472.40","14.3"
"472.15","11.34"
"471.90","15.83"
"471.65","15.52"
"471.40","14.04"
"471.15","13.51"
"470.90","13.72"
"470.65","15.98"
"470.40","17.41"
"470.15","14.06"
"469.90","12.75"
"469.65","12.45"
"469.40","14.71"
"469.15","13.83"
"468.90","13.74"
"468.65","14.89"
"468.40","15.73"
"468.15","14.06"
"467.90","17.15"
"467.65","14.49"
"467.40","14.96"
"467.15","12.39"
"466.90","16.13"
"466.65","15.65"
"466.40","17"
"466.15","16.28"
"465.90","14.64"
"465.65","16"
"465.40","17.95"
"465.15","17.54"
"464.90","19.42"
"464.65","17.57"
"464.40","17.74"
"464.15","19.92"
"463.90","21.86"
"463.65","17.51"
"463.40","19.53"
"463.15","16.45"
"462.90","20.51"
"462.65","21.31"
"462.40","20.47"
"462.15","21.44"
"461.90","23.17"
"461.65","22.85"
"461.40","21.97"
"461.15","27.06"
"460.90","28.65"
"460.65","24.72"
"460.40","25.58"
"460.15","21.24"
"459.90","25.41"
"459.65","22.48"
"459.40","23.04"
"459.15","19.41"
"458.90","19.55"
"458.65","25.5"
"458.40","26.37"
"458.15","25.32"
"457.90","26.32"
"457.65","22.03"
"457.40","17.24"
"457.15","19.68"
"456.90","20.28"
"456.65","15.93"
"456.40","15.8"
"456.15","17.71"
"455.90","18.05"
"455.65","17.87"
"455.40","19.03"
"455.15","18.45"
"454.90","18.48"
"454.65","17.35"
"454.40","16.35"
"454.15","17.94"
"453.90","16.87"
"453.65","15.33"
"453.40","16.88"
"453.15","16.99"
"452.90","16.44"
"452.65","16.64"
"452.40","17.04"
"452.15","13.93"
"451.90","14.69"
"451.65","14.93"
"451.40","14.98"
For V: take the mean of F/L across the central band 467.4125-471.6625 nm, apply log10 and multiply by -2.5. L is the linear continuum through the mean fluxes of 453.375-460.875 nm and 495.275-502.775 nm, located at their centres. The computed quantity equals 0.30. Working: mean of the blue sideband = 20.4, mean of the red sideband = 16.2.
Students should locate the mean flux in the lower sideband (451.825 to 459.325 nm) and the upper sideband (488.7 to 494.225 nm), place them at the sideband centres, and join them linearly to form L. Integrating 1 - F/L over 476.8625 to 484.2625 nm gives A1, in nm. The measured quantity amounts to 0.949 nm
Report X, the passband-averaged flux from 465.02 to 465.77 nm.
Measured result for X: 17.2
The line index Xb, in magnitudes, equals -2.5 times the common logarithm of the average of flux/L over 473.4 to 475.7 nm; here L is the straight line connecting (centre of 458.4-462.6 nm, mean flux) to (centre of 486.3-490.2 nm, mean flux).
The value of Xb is 0.43 mag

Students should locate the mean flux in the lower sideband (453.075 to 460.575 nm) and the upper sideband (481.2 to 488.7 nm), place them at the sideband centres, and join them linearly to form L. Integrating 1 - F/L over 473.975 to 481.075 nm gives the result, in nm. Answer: 0.98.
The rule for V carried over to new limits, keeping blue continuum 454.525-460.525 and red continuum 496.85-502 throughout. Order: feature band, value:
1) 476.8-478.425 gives 0.232 mag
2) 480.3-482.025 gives 0.179 mag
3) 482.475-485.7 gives 0.248 mag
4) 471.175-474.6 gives 0.300 mag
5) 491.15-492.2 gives 0.154 mag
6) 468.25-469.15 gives 0.312 mag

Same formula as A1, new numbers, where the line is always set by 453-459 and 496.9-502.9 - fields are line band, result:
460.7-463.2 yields -0.499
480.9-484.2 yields 0.736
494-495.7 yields 0.242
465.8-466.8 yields 0.144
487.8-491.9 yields -0.161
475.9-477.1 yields 0.249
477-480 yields 0.499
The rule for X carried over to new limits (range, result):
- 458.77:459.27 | 19.5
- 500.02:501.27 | 16.8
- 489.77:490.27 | 16.2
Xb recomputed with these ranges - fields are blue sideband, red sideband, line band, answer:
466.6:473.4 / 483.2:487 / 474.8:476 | 0.093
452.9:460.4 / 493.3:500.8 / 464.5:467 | 0.118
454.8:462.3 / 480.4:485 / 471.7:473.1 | 0.261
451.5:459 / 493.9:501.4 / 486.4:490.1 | -0.210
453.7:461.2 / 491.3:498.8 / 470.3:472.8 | 0.281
